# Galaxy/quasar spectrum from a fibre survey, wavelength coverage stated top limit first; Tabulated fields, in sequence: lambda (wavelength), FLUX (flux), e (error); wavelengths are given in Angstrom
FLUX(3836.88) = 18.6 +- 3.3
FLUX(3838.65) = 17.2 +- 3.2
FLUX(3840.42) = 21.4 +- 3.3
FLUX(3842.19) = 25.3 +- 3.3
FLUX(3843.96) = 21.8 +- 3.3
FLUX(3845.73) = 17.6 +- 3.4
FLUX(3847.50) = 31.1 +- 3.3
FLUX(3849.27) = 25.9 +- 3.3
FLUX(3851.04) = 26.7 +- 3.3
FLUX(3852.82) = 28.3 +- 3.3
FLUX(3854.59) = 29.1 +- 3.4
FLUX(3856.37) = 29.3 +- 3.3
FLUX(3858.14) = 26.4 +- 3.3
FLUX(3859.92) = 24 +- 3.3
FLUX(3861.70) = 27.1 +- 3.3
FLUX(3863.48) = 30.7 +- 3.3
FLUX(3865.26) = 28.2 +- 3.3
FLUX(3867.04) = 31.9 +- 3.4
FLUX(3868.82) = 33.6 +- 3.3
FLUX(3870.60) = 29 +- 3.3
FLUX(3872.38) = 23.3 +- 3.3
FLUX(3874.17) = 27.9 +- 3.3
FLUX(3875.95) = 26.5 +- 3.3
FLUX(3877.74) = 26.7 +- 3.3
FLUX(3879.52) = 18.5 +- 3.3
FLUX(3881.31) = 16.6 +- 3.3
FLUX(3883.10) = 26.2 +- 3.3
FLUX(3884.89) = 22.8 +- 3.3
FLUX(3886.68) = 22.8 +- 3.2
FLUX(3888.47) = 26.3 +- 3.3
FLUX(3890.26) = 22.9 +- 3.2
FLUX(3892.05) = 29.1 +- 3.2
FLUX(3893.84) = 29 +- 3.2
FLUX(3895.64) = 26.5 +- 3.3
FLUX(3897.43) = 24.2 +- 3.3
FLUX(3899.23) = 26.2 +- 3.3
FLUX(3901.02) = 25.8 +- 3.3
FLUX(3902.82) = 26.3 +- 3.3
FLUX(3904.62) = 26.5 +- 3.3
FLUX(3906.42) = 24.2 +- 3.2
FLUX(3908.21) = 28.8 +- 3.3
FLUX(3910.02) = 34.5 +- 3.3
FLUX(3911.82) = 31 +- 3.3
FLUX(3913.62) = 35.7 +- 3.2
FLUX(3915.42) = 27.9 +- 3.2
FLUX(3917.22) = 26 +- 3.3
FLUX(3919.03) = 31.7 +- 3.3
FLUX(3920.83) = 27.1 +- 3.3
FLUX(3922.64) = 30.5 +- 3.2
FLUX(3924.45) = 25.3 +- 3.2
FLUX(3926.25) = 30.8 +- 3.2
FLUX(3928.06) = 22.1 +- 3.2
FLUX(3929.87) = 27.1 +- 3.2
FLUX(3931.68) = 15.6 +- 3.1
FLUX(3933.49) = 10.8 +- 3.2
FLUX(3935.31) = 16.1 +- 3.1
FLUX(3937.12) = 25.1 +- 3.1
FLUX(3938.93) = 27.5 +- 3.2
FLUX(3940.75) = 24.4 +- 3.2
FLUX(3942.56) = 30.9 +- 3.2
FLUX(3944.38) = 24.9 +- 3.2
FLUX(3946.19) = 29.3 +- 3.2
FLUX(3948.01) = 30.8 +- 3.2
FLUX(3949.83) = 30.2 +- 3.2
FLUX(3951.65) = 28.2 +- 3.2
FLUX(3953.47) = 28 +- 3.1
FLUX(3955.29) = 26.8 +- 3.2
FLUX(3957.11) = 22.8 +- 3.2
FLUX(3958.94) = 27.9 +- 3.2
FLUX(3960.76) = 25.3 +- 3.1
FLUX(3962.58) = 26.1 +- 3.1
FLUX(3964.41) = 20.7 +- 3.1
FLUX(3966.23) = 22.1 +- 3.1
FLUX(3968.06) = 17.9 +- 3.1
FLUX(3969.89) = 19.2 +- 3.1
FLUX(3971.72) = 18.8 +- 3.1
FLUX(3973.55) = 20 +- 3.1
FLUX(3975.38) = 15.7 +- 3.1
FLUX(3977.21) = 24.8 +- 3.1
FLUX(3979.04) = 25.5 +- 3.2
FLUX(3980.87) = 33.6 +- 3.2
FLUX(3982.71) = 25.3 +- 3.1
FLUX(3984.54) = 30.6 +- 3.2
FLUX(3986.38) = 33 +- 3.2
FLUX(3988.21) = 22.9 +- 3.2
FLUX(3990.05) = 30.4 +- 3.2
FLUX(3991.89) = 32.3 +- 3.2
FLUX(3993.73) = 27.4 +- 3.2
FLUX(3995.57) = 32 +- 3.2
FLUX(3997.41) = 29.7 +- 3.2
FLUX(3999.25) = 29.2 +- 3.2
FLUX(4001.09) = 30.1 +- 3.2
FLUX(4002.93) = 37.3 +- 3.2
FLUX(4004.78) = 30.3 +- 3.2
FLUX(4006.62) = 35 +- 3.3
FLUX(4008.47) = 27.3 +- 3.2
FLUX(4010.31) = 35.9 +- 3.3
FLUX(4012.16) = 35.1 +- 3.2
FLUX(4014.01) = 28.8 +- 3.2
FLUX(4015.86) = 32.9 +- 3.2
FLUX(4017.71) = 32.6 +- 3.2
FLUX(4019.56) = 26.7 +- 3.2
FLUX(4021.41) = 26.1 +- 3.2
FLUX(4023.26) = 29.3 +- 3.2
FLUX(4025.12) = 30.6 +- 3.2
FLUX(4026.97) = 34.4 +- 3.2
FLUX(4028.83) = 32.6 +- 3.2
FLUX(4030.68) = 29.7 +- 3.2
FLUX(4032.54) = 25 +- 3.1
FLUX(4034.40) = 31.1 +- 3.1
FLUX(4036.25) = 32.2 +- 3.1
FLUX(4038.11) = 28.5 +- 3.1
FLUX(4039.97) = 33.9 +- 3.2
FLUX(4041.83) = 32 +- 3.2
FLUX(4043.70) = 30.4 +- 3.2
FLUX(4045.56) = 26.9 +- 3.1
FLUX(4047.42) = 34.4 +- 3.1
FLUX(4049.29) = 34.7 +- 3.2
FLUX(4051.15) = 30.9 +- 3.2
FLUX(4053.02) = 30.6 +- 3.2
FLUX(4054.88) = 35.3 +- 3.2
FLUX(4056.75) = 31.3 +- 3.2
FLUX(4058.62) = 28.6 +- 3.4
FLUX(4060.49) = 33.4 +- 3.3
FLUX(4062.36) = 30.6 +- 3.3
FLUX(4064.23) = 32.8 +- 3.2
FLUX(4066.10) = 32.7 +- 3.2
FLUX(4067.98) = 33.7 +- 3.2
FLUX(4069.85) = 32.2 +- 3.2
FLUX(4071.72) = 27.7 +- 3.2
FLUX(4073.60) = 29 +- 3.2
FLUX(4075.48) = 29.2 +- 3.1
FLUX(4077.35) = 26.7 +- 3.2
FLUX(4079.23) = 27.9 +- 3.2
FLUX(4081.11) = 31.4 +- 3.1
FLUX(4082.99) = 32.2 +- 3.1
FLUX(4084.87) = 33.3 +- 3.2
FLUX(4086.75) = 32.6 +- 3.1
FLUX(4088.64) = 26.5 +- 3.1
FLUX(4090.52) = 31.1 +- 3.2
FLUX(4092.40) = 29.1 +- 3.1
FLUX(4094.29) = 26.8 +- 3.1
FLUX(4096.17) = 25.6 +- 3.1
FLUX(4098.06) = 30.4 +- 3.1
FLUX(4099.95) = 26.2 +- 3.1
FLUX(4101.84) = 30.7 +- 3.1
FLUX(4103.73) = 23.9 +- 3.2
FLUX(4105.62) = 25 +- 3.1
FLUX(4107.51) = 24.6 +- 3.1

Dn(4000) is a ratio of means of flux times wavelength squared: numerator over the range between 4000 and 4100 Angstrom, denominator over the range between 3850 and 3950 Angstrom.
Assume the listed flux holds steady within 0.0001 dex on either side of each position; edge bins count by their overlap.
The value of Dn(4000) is 1.25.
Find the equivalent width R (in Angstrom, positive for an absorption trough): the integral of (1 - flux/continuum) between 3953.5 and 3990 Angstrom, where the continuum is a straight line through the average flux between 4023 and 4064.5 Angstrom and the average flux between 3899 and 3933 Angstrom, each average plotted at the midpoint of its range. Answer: 5.9 Angstrom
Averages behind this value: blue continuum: 27.4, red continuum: 31.3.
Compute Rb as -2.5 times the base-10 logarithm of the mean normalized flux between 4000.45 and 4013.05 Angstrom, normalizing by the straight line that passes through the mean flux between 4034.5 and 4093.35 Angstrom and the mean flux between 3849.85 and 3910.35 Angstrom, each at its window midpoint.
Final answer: -0.12 mag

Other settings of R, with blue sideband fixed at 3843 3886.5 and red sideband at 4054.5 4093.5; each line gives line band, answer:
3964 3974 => 3.06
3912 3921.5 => -0.89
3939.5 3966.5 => 1.35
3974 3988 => 1.08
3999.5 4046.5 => -2.14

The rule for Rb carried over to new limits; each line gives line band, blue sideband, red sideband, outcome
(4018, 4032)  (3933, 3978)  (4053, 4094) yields -0.07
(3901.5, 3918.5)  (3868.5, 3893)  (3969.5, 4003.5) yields -0.13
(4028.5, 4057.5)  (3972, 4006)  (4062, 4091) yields -0.05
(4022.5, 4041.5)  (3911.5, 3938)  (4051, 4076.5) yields -0.03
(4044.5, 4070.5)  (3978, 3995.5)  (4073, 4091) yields -0.08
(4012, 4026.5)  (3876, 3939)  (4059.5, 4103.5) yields -0.07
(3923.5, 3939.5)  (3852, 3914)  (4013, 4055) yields 0.26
